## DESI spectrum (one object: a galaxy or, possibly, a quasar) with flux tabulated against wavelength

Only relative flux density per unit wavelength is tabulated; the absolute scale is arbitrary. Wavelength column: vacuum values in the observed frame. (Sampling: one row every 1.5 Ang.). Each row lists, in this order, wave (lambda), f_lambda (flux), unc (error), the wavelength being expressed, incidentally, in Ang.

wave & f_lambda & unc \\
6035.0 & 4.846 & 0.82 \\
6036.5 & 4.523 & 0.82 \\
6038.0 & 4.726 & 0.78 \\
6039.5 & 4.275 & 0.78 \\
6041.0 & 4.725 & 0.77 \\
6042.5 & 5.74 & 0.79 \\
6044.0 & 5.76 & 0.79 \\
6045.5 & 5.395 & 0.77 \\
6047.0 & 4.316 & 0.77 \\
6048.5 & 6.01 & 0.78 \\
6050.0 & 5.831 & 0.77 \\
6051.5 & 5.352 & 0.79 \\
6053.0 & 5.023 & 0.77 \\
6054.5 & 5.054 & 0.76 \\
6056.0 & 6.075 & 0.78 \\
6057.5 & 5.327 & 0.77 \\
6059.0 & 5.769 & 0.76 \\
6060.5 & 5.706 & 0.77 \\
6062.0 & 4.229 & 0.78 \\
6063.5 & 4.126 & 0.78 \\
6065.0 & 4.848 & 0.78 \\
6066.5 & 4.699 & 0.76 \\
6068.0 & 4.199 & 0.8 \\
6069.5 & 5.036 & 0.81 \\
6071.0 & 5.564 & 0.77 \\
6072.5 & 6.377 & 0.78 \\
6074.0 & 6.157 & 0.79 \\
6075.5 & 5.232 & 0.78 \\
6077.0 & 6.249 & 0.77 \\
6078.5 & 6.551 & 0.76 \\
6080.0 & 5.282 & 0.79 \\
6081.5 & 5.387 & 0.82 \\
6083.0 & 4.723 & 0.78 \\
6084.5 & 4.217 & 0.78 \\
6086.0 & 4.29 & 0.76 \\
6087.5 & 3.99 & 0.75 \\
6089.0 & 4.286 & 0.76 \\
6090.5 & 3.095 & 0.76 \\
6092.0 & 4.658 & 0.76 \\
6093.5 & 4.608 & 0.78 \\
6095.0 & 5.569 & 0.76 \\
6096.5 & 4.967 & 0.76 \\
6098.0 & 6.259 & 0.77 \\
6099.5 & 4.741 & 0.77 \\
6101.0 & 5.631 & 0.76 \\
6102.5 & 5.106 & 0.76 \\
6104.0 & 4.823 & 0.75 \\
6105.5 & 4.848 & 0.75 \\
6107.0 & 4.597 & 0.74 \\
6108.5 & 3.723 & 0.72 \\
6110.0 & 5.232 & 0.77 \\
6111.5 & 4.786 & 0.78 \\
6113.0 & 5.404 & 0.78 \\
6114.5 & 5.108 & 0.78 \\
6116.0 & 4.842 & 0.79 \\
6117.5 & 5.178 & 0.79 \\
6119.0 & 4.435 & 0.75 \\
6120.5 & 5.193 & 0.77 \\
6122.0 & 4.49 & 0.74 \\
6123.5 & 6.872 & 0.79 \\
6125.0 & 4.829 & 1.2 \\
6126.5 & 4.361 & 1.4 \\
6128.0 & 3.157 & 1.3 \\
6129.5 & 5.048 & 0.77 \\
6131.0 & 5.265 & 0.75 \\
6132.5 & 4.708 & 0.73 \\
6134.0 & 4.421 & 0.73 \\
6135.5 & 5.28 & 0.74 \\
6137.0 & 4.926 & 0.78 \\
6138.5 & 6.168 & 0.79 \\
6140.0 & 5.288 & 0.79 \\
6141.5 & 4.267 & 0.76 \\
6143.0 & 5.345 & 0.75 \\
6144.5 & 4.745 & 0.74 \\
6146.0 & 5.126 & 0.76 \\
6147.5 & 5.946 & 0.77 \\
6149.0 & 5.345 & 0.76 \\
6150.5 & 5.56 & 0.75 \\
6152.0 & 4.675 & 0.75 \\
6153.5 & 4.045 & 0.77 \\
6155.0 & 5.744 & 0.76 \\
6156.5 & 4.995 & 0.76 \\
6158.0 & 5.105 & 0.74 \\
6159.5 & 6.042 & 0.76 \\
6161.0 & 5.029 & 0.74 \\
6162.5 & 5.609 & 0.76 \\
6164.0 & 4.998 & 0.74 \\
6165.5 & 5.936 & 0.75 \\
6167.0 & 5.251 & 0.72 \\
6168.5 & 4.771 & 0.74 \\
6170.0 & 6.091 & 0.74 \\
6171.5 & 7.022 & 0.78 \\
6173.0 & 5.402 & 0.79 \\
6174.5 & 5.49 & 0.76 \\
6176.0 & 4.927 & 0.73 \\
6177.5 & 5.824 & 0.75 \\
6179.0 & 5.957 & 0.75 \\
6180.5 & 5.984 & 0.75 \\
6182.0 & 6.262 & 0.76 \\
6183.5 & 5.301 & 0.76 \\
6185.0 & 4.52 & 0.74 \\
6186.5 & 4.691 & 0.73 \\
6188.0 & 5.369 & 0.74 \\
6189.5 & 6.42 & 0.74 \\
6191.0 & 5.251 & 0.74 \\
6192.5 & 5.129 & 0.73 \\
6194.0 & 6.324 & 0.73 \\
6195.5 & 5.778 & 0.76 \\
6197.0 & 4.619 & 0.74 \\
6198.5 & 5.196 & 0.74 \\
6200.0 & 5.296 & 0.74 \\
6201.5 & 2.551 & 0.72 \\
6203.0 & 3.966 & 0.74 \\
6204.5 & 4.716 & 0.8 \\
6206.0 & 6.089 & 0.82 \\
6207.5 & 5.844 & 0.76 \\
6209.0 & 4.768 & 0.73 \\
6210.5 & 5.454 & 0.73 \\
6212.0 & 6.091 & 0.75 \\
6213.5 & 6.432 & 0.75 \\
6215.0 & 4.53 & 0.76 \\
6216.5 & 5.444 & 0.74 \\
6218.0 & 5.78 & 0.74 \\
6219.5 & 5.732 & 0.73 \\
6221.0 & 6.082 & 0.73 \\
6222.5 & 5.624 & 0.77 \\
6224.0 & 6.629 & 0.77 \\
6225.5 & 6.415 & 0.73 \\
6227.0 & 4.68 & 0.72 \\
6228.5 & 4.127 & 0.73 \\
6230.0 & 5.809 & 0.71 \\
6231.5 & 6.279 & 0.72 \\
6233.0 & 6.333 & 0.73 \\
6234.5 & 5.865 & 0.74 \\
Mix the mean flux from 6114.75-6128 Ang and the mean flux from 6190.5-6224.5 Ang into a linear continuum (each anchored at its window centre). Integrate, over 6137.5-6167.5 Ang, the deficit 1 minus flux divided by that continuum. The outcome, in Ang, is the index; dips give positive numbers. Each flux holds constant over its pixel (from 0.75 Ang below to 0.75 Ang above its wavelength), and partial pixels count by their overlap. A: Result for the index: -1.1 Ang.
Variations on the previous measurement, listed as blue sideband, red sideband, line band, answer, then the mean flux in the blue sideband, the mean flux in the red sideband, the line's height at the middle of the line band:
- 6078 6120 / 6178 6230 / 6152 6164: -0.04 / 4.86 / 5.39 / 5.16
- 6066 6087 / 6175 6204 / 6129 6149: 0.46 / 5.27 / 5.23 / 5.25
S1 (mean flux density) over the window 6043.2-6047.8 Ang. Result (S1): 5.17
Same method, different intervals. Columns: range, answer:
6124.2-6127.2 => 4.64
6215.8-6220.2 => 5.65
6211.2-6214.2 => 6.25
